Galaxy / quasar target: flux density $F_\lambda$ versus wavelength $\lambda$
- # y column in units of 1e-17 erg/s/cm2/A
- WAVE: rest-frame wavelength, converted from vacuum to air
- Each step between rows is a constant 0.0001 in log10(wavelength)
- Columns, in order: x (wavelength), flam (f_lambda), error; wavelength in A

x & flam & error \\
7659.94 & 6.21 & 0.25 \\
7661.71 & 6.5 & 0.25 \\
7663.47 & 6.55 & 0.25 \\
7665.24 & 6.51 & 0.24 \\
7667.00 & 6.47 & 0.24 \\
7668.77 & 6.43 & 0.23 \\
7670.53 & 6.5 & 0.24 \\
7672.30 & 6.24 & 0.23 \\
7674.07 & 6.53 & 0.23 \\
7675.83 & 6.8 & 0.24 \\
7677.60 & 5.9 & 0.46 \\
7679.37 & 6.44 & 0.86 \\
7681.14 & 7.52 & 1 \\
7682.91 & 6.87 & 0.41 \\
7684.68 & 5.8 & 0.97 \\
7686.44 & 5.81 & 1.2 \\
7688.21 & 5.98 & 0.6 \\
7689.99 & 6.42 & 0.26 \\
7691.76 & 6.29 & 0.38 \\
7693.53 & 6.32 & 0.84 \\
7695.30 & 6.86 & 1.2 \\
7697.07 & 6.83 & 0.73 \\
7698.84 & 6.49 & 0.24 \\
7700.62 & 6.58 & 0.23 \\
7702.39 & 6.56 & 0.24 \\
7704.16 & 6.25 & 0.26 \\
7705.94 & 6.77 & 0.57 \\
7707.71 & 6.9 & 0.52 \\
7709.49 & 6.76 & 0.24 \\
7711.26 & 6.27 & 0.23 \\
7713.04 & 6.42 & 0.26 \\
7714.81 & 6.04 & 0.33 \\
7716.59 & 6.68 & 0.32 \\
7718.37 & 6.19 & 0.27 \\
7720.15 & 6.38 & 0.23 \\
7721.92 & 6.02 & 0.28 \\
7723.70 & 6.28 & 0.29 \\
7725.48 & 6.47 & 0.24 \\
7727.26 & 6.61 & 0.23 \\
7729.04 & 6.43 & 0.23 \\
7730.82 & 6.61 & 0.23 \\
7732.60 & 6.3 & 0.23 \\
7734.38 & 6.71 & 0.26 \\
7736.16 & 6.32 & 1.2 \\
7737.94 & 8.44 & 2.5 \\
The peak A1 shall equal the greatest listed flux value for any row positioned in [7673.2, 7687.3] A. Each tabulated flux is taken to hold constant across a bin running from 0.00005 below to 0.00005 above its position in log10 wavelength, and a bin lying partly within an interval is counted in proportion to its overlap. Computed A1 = 7.52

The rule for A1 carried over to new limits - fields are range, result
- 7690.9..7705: 6.86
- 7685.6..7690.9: 6.42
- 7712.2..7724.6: 6.68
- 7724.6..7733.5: 6.61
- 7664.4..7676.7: 6.8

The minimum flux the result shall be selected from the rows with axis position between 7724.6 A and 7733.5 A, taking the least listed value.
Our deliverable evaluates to 6.3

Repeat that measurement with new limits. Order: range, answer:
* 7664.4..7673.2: 6.24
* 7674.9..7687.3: 5.8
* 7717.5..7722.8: 6.02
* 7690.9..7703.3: 6.29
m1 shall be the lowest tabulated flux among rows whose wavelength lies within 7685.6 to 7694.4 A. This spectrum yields 5.81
